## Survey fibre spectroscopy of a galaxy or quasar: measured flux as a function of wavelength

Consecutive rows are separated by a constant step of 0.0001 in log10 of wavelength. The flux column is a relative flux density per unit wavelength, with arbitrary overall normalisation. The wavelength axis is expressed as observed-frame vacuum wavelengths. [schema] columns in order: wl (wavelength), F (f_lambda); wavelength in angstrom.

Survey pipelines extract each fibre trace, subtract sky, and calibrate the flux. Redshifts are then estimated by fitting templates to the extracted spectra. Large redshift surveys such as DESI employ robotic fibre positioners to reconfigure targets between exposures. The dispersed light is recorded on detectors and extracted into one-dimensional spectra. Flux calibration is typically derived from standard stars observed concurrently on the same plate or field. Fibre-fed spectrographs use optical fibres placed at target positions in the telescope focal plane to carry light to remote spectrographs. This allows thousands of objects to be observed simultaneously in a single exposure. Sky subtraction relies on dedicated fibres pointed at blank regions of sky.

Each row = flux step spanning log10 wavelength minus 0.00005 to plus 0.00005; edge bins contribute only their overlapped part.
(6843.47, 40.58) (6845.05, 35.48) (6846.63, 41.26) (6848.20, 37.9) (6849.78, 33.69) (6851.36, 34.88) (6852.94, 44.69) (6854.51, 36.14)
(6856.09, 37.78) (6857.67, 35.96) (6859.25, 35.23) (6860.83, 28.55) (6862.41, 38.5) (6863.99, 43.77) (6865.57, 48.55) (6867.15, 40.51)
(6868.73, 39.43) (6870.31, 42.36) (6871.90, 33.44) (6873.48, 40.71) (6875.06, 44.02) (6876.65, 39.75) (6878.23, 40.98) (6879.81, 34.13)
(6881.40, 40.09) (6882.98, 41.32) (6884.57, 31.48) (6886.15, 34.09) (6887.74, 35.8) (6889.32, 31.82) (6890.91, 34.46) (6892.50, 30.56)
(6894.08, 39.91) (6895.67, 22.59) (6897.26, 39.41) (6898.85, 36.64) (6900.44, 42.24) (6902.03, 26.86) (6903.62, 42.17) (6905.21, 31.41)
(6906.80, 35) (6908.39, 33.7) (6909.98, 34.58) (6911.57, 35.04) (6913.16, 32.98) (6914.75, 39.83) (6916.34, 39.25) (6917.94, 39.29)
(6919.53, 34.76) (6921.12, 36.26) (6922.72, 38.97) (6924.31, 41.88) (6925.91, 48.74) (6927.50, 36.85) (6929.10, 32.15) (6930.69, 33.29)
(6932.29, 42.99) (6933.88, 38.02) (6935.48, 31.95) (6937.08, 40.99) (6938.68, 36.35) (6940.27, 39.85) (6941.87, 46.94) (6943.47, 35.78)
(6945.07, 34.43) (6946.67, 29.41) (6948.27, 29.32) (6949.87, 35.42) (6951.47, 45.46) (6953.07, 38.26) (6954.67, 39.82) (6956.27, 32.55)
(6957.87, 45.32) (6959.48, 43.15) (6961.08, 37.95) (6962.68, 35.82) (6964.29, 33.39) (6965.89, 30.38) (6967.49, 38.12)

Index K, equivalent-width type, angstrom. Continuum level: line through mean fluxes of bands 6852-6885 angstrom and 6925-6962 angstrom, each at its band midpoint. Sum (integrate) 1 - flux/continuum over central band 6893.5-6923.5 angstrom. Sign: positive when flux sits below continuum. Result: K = 2.1 angstrom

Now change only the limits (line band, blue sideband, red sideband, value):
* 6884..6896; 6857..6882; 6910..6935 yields 1.8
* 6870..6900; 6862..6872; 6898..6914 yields 1.6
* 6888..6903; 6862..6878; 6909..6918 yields 1.7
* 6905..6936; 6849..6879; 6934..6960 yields 0.9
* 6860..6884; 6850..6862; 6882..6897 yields -3.2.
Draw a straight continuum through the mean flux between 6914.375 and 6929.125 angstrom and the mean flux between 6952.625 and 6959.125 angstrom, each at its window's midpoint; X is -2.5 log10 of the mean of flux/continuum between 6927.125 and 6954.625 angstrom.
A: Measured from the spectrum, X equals 0.06 mag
